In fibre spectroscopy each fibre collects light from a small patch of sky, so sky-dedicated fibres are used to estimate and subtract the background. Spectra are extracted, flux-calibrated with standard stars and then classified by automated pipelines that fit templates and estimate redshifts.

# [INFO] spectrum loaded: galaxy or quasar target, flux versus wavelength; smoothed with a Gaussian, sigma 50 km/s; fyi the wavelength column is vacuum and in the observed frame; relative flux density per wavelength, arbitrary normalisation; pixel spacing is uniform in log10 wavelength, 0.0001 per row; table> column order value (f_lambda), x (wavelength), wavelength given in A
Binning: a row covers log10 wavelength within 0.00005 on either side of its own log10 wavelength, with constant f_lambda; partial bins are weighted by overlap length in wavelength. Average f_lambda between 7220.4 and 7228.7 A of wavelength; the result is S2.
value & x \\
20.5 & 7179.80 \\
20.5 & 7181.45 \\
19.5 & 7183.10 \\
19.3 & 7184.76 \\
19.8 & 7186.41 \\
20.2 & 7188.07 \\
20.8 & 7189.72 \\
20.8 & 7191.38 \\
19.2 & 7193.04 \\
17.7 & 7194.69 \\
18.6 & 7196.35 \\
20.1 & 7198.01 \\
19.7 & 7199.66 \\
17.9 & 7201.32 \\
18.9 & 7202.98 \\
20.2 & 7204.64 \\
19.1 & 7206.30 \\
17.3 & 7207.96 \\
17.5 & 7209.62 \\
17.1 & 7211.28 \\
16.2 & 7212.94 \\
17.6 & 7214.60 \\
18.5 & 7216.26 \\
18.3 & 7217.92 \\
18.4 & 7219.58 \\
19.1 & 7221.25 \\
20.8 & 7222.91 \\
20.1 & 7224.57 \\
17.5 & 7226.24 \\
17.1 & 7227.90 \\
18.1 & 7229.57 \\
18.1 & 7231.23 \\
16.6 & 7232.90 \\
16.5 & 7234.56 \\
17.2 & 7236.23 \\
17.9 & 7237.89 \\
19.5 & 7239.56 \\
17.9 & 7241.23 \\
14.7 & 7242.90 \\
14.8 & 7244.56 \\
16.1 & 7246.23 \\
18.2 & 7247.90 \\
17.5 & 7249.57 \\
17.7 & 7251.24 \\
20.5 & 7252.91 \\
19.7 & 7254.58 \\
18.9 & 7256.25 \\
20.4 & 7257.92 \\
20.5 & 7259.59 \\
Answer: 18.9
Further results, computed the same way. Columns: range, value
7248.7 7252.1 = 17.6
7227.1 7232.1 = 17.7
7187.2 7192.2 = 20.6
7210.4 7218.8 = 17.6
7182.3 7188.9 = 19.7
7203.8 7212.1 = 18.2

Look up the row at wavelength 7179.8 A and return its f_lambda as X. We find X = 20.5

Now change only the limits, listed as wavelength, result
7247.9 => 18.2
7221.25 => 19.1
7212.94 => 16.2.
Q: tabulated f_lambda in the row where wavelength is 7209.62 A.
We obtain 17.5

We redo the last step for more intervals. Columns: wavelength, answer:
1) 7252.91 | 20.5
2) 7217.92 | 18.3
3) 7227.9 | 17.1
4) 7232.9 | 16.6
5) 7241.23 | 17.9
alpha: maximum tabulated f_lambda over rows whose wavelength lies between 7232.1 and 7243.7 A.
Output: 19.5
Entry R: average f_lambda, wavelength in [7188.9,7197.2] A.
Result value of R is 19.4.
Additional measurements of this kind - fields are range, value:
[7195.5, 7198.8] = 19.3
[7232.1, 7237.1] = 16.8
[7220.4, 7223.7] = 19.9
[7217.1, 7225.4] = 19.3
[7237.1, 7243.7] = 17.5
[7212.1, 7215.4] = 16.9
